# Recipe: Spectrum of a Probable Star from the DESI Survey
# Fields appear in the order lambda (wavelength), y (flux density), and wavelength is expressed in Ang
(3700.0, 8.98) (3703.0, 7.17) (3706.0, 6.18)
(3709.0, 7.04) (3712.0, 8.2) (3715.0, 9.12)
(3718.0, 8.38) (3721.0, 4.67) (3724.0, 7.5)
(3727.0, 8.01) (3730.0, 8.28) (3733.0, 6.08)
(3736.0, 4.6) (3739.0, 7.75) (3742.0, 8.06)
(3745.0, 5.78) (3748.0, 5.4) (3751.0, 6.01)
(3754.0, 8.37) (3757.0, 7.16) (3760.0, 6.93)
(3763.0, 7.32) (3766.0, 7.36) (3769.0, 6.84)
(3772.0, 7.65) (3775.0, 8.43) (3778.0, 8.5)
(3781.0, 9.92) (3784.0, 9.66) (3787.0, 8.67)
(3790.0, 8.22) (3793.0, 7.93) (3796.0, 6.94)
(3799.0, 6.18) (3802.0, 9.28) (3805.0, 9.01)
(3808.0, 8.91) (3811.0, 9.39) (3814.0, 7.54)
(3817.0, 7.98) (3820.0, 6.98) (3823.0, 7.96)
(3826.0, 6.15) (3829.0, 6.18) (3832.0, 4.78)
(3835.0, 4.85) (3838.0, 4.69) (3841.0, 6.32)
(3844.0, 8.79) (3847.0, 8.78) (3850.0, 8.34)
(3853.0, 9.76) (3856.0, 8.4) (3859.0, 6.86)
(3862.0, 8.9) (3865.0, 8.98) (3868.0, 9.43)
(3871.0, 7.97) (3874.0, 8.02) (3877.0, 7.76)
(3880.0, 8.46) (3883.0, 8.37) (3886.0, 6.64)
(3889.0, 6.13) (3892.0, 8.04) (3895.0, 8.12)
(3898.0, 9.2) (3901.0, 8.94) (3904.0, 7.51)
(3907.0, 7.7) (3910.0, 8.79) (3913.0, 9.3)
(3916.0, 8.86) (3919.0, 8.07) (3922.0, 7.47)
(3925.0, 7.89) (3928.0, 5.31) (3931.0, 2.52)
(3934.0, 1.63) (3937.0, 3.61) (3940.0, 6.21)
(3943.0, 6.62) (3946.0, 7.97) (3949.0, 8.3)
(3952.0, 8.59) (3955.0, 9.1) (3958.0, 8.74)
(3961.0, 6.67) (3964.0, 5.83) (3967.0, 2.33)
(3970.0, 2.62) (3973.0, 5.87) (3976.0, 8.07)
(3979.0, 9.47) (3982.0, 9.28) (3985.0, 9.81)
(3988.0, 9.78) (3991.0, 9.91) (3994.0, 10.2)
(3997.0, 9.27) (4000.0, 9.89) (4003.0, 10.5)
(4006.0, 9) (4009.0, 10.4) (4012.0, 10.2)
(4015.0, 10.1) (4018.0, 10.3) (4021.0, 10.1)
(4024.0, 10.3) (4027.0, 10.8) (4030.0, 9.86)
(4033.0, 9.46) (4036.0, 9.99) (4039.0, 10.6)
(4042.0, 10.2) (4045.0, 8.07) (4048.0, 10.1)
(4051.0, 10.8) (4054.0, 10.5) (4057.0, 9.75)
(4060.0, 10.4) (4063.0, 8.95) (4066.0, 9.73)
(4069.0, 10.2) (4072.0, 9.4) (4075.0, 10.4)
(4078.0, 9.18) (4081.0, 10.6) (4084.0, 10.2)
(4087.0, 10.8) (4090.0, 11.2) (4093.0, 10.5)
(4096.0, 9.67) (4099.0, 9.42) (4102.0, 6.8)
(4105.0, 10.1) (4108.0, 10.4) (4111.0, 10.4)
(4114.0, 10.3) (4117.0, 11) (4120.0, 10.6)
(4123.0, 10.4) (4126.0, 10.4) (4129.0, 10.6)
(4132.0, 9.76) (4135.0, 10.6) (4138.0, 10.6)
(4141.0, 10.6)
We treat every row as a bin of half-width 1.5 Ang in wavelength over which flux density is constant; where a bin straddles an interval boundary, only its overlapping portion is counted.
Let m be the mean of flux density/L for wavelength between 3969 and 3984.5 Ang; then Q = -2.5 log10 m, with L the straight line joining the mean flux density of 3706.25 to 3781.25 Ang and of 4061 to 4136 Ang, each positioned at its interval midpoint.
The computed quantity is 0.23 mag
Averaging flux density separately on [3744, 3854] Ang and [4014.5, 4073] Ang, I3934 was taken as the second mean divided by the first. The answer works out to 1.32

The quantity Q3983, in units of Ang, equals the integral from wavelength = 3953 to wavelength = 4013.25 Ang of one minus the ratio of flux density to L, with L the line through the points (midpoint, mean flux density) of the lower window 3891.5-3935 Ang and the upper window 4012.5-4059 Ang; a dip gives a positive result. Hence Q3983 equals 4.05 Ang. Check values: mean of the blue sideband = 7.34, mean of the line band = 8.34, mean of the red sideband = 10.1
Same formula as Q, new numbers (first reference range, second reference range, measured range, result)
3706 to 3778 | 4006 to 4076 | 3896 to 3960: 0.22 mag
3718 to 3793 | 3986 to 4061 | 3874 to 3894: 0.14 mag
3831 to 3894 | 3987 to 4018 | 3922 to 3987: 0.37 mag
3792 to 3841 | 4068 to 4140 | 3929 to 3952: 0.47 mag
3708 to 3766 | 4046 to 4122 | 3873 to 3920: 0.04 mag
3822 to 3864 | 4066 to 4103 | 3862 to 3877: -0.14 mag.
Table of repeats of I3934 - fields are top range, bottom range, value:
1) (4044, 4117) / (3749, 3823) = 1.25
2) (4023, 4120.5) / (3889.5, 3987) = 1.40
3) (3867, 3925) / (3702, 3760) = 1.16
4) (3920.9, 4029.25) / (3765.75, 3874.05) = 1.01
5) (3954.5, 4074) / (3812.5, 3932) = 1.21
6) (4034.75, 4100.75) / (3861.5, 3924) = 1.22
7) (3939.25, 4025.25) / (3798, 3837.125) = 1.16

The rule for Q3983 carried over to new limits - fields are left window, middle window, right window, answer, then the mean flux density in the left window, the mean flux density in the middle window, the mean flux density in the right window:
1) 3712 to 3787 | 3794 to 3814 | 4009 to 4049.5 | -0.7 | 7.45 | 8.22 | 10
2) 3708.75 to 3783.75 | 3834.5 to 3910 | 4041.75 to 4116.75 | 3.7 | 7.38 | 7.94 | 9.94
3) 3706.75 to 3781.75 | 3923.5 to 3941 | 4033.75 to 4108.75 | 8.6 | 7.3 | 4.48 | 9.91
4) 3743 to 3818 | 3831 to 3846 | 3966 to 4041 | 4.0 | 7.82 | 6.02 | 9.18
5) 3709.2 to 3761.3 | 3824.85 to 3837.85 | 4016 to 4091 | 4.2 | 7.08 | 5.39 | 10.1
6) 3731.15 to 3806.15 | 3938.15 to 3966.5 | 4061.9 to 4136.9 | 5.1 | 7.52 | 7.33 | 10.1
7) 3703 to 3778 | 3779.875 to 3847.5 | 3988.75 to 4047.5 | 2.4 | 7.16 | 7.58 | 9.96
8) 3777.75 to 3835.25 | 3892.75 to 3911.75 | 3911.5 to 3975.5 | -4.4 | 7.8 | 8.38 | 6.38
